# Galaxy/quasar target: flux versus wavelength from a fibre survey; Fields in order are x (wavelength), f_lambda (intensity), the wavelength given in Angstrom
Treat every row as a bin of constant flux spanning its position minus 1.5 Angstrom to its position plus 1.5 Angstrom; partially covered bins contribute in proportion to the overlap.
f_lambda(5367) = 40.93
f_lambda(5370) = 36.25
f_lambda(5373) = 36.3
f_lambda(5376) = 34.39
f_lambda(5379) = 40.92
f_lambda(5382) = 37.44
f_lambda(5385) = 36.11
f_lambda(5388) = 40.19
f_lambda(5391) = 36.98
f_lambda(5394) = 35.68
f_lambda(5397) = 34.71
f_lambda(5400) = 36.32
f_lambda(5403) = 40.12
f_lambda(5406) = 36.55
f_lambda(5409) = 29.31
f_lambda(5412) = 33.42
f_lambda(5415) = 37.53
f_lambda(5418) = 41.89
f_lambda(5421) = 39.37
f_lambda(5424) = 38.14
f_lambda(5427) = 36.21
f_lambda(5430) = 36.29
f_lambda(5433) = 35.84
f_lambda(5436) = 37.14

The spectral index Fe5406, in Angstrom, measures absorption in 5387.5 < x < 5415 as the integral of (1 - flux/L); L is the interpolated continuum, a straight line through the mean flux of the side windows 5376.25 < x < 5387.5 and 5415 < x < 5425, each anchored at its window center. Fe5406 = 2.0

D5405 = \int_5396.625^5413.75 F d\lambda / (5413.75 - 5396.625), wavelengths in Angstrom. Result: 35.1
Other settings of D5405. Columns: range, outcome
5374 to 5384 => 37.4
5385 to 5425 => 36.9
